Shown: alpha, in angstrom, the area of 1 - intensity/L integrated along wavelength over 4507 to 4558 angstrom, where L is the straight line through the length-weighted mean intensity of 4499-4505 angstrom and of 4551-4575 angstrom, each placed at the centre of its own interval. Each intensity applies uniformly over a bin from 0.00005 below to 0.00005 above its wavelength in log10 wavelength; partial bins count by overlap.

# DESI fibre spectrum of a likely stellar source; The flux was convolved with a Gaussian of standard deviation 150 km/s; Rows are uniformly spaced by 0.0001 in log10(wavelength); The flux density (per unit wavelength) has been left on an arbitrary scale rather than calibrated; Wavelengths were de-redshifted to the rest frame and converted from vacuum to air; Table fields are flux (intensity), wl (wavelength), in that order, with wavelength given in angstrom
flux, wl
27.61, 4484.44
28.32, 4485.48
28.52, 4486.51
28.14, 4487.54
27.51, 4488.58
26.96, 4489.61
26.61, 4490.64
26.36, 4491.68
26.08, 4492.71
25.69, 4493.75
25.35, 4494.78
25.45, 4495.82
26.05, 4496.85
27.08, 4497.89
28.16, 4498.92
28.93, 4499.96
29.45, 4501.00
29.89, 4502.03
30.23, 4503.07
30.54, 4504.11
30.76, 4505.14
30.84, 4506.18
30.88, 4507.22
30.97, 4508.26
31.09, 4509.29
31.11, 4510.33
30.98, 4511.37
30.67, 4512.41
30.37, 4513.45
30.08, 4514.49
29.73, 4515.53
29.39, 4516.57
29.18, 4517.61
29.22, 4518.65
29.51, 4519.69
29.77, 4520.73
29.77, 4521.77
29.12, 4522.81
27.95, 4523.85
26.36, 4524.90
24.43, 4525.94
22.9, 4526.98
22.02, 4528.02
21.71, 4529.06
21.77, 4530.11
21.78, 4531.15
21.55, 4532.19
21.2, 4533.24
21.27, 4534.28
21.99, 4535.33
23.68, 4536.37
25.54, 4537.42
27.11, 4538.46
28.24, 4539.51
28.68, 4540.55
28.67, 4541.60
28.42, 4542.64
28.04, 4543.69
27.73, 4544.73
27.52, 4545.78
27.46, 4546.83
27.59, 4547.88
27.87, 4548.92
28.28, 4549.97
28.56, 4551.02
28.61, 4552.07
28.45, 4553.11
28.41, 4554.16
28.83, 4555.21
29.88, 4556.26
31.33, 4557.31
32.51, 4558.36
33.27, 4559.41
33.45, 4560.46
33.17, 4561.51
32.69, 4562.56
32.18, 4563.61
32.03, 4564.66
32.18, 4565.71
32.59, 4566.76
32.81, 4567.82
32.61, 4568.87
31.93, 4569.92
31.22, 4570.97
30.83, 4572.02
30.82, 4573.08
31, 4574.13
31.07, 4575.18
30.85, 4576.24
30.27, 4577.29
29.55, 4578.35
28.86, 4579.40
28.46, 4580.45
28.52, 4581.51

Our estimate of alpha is 5.1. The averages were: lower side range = 29.7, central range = 27.5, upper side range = 31.3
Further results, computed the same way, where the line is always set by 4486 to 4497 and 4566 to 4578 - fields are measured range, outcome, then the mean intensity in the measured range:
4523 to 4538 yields 2.9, 23.3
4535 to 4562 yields 1.3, 28.6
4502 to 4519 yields -1.6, 30.4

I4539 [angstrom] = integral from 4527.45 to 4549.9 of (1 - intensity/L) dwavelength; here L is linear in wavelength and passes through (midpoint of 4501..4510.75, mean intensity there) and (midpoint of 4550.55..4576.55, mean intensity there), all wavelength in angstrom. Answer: 4.1 angstrom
